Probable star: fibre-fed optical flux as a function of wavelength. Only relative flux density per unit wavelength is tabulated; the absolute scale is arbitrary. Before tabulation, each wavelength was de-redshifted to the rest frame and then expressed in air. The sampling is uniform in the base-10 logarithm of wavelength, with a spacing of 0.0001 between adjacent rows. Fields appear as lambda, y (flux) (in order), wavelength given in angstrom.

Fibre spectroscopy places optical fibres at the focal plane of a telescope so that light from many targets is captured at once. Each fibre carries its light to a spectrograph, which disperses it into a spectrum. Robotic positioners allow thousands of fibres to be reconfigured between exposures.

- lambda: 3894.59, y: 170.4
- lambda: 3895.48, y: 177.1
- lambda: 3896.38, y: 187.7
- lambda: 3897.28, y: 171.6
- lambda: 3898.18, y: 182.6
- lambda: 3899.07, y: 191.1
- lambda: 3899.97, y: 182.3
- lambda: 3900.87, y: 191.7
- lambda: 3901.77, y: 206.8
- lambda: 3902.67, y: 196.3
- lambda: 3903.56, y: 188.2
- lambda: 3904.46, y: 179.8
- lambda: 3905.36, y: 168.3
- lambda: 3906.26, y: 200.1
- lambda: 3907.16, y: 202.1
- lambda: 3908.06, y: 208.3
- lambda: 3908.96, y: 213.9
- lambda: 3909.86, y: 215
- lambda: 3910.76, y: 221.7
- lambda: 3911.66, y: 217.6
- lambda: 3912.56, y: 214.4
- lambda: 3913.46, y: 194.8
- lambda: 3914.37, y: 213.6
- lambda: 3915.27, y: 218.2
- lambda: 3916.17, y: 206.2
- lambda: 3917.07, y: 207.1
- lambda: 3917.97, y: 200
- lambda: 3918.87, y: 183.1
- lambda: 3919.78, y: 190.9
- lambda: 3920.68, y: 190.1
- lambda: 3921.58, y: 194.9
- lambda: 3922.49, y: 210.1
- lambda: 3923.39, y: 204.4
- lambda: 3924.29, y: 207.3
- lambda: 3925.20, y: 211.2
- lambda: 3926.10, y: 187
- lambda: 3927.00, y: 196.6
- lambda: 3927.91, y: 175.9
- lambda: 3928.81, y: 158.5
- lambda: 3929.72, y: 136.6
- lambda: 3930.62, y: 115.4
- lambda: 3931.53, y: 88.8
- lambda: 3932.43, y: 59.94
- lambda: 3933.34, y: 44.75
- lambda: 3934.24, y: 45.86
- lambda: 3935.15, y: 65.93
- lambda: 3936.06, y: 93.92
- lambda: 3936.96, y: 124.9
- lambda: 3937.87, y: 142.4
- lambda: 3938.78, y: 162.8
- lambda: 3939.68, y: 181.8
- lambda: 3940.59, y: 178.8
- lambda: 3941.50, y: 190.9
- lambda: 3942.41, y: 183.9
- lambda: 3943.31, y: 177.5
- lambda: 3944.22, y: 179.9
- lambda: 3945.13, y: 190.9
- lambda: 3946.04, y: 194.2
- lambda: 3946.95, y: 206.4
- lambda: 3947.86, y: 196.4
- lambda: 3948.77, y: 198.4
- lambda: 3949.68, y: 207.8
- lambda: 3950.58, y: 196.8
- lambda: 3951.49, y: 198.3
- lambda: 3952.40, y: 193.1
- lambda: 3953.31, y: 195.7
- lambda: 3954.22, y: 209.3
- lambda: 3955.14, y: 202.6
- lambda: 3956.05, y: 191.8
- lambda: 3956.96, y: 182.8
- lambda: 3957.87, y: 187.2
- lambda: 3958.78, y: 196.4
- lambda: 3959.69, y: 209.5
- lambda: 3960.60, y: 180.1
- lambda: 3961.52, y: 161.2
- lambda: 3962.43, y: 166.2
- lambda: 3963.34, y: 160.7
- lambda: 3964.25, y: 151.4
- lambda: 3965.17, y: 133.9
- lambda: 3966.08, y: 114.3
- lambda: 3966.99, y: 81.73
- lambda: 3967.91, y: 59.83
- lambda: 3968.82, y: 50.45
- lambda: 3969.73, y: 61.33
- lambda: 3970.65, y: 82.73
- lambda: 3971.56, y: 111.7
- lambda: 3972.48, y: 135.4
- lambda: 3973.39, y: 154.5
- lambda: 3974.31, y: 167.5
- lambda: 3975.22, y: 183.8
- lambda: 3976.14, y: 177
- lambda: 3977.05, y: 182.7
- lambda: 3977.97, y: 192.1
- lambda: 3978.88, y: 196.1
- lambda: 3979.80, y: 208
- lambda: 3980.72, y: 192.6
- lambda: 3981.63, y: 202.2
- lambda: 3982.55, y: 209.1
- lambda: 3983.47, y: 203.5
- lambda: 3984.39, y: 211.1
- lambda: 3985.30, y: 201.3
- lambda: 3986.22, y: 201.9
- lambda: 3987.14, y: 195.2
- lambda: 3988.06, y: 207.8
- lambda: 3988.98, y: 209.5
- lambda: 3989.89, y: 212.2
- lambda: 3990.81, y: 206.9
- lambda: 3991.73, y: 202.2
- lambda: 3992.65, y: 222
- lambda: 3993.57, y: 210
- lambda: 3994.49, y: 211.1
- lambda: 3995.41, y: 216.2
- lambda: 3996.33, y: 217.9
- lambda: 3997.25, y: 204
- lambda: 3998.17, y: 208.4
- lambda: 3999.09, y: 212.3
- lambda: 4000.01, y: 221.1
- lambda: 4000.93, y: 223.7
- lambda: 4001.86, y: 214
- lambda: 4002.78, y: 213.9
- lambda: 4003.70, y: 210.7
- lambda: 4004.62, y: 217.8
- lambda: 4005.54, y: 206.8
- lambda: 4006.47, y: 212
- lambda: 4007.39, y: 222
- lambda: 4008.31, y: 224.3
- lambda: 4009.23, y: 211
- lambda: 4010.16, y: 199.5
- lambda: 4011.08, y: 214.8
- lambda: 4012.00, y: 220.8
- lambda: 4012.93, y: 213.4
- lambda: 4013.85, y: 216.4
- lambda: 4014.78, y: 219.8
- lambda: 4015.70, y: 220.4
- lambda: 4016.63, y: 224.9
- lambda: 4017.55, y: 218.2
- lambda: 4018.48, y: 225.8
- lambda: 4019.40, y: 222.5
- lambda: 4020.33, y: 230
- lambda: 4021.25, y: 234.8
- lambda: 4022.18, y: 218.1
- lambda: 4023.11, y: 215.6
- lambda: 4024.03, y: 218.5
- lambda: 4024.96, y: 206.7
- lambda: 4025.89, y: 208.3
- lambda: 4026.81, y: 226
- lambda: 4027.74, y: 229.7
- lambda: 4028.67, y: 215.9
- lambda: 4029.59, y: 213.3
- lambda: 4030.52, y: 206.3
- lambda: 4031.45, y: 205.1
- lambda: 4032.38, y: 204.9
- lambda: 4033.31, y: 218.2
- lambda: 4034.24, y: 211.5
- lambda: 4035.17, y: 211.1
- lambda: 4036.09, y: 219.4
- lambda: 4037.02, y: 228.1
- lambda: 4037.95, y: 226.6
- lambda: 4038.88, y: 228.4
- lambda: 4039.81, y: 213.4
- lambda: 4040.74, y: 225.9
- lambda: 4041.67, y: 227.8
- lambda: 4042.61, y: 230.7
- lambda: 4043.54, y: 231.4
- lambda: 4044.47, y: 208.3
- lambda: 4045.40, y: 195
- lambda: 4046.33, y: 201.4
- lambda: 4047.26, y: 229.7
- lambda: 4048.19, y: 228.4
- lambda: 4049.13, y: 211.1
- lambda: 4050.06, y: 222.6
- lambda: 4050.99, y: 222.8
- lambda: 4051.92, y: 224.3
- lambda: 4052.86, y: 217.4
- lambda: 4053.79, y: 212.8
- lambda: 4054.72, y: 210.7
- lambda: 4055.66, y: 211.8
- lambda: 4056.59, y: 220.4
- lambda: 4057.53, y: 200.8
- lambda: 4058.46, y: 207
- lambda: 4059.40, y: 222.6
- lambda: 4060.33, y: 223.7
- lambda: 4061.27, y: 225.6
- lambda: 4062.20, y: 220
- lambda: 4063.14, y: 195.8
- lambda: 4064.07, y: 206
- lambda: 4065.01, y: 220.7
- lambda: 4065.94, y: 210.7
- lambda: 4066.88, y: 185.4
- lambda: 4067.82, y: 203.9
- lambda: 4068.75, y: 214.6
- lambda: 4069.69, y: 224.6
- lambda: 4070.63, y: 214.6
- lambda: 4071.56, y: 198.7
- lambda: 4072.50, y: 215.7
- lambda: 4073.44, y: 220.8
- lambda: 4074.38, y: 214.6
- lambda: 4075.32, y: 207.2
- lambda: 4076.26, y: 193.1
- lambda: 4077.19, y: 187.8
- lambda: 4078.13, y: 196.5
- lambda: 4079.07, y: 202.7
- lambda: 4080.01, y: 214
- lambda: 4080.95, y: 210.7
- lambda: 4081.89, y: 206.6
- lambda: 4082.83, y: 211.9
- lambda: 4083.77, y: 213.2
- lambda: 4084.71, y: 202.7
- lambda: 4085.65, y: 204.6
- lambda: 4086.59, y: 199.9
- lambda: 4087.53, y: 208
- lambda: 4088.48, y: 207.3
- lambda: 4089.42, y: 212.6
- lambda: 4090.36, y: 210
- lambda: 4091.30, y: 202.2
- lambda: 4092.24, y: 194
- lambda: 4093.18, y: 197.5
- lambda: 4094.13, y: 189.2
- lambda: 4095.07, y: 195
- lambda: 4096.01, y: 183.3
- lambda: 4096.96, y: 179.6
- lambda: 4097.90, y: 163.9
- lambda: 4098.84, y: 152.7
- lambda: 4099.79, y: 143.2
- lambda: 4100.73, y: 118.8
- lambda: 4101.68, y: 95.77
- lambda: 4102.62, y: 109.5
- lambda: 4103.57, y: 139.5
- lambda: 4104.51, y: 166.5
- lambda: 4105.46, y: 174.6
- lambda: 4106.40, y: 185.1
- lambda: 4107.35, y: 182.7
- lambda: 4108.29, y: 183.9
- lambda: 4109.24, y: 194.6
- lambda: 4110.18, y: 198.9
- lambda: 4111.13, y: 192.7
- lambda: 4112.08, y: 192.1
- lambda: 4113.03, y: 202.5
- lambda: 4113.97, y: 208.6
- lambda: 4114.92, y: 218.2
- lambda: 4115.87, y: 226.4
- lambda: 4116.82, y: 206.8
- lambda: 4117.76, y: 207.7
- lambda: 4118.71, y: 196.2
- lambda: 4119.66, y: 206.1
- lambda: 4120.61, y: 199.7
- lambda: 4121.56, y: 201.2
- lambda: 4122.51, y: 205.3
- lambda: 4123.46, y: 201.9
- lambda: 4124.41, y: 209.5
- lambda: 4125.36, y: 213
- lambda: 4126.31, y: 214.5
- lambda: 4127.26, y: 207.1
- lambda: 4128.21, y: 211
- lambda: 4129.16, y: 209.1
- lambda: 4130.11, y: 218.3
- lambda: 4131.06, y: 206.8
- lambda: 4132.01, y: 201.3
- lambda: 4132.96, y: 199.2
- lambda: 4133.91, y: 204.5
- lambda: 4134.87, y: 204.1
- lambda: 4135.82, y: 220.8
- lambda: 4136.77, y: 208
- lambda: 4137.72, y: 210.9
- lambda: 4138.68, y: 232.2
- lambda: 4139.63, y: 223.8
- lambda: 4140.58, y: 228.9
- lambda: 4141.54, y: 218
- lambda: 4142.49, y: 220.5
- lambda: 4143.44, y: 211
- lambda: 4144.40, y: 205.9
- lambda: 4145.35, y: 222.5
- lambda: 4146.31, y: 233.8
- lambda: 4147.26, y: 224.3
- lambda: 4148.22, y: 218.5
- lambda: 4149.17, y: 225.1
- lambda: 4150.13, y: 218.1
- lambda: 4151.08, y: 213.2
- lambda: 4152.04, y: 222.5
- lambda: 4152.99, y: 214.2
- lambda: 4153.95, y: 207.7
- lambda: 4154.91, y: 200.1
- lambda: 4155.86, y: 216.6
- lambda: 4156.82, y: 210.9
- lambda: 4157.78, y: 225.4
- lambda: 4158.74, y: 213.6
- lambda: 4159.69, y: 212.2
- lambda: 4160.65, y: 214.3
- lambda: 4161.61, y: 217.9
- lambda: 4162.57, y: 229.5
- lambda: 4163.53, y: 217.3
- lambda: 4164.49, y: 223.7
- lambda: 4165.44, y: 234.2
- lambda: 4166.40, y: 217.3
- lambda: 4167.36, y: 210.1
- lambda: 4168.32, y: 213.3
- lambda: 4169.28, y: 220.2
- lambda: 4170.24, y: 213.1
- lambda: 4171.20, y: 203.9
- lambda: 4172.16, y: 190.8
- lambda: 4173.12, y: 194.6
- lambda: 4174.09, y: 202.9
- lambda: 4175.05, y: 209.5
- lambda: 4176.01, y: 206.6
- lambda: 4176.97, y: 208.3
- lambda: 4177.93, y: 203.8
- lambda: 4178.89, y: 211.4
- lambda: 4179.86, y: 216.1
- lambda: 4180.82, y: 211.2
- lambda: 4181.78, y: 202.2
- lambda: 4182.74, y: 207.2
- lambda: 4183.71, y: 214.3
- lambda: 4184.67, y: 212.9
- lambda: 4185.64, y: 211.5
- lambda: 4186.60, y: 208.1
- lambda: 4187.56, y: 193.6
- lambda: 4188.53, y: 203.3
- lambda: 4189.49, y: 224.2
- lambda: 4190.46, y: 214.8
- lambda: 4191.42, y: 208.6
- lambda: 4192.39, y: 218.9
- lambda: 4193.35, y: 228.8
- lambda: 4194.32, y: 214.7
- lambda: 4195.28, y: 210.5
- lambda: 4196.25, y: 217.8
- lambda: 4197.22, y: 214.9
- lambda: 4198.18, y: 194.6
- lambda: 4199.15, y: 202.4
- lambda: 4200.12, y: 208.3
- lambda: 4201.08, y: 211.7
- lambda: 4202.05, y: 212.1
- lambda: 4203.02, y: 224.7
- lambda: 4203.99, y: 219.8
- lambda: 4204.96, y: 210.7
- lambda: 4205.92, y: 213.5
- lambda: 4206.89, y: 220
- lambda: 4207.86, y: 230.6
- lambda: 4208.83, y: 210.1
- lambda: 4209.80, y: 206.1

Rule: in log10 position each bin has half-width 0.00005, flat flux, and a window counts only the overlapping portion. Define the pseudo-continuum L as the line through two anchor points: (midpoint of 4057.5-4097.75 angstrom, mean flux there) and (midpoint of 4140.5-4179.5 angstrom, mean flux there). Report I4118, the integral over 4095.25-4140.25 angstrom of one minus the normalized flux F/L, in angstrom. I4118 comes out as 3.8 angstrom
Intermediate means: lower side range 206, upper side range 215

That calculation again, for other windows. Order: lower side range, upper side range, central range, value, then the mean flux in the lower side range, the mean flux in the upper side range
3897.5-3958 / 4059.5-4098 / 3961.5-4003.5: 2.5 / 180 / 205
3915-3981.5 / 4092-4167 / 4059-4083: -2.5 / 164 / 202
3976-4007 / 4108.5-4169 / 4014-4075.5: -2.2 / 207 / 213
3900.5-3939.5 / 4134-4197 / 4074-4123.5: 3.0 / 173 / 214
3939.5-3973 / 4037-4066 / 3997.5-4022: -2.9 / 165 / 217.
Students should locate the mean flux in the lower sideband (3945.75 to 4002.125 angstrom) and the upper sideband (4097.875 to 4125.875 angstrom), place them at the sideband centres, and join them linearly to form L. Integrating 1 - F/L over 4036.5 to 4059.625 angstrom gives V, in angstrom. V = -4.5 angstrom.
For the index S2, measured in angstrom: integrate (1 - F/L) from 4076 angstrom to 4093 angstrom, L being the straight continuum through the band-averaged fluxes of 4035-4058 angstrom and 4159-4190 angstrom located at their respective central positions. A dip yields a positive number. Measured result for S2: 0.9 angstrom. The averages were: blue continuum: 219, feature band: 204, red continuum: 211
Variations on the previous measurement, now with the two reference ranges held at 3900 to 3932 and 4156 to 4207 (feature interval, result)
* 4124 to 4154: -0.87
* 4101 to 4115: 2.19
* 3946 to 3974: 5.03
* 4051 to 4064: -0.78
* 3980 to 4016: -2.40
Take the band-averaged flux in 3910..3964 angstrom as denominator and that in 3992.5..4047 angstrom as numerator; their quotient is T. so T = 1.2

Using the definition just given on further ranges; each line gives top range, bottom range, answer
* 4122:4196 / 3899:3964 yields 1.19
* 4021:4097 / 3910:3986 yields 1.25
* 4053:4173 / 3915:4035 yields 1.10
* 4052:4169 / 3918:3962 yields 1.20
